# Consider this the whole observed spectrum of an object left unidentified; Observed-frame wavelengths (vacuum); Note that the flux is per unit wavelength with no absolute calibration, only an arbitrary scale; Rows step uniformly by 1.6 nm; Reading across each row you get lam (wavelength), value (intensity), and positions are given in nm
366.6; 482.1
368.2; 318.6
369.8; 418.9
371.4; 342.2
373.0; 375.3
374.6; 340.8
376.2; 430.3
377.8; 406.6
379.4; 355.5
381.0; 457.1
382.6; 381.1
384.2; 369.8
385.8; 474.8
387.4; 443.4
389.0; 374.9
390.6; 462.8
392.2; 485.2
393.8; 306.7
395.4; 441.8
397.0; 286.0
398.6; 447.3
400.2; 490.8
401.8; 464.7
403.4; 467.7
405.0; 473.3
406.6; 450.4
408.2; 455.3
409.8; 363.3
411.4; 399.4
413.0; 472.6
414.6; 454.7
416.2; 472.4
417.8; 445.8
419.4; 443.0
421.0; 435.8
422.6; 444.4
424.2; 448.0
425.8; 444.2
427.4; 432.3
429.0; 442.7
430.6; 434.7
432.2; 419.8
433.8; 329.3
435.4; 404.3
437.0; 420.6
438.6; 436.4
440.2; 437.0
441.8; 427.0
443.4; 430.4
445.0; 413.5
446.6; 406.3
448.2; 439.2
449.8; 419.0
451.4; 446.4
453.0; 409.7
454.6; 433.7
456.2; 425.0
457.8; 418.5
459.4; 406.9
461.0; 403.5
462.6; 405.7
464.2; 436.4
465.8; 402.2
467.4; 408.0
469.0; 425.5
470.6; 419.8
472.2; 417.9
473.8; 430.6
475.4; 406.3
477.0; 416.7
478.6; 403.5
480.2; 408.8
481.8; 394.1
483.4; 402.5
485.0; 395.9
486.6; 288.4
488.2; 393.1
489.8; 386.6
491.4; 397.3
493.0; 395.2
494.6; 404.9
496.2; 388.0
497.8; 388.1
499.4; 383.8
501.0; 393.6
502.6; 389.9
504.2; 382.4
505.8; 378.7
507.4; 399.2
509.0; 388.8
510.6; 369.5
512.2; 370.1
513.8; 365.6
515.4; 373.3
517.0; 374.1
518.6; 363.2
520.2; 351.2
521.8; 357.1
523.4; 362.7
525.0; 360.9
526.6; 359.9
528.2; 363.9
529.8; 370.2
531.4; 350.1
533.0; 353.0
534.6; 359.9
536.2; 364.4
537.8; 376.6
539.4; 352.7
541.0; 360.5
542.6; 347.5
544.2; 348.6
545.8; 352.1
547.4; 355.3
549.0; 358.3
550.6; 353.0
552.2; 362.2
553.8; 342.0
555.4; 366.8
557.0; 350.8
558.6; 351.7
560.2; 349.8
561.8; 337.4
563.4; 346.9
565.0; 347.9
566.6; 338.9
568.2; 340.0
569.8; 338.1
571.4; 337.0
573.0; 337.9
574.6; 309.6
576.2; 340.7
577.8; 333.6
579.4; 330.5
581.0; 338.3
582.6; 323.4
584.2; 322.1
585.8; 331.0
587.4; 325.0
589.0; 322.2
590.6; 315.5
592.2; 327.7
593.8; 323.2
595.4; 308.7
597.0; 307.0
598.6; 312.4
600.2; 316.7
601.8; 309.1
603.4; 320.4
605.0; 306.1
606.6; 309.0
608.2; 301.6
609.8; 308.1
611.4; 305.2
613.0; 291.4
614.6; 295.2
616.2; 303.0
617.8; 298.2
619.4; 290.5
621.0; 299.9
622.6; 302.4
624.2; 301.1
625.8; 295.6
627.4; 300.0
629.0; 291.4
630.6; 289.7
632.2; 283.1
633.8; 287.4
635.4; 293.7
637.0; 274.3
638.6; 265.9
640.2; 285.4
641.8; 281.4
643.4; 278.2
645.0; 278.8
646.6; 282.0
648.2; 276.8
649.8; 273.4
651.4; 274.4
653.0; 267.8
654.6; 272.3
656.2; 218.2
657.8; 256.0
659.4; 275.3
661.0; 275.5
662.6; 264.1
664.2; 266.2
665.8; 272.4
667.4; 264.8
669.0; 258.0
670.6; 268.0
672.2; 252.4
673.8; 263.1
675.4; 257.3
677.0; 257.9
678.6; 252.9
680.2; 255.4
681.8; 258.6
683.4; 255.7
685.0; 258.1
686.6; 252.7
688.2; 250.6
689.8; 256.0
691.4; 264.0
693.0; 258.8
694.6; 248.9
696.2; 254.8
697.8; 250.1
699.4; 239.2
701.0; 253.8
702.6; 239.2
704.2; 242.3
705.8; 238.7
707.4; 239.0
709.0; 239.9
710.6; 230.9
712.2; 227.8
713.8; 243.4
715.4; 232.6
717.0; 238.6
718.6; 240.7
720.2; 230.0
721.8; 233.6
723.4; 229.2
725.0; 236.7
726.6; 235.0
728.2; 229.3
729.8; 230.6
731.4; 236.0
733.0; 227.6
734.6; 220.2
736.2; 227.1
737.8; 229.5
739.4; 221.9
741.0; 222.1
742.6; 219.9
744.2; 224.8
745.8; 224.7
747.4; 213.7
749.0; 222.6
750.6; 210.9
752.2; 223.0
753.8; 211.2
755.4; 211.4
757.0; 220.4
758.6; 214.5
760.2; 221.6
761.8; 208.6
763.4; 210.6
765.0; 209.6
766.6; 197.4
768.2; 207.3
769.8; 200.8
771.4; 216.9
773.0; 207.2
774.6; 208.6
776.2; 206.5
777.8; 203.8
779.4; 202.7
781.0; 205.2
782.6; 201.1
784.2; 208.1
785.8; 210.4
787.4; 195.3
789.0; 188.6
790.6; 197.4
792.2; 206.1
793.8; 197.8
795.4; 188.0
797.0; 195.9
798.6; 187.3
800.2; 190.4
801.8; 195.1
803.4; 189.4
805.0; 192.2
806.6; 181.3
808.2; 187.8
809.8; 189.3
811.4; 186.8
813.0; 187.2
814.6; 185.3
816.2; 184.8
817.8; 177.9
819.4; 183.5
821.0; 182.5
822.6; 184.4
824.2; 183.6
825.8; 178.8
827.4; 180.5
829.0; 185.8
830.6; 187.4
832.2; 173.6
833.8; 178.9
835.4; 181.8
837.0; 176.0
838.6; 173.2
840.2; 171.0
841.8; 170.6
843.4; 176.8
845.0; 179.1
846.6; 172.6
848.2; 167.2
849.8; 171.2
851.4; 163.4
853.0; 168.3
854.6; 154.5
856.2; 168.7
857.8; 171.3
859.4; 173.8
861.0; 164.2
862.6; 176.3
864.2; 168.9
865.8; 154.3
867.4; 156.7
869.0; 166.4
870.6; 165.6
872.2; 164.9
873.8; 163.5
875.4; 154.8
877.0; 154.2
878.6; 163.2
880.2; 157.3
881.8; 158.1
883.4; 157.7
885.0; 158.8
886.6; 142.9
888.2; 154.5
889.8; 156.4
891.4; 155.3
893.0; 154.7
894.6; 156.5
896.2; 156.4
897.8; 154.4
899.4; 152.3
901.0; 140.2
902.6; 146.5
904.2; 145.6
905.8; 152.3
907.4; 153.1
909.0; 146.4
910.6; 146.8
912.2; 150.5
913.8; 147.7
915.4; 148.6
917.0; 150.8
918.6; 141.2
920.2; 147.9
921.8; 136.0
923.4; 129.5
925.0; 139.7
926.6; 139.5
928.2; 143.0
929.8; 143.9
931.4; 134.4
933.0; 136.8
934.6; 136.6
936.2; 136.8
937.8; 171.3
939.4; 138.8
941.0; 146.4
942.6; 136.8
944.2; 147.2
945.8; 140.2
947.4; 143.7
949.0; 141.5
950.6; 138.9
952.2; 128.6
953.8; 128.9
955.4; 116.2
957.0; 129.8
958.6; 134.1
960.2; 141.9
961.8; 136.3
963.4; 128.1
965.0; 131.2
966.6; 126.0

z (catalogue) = 0.000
